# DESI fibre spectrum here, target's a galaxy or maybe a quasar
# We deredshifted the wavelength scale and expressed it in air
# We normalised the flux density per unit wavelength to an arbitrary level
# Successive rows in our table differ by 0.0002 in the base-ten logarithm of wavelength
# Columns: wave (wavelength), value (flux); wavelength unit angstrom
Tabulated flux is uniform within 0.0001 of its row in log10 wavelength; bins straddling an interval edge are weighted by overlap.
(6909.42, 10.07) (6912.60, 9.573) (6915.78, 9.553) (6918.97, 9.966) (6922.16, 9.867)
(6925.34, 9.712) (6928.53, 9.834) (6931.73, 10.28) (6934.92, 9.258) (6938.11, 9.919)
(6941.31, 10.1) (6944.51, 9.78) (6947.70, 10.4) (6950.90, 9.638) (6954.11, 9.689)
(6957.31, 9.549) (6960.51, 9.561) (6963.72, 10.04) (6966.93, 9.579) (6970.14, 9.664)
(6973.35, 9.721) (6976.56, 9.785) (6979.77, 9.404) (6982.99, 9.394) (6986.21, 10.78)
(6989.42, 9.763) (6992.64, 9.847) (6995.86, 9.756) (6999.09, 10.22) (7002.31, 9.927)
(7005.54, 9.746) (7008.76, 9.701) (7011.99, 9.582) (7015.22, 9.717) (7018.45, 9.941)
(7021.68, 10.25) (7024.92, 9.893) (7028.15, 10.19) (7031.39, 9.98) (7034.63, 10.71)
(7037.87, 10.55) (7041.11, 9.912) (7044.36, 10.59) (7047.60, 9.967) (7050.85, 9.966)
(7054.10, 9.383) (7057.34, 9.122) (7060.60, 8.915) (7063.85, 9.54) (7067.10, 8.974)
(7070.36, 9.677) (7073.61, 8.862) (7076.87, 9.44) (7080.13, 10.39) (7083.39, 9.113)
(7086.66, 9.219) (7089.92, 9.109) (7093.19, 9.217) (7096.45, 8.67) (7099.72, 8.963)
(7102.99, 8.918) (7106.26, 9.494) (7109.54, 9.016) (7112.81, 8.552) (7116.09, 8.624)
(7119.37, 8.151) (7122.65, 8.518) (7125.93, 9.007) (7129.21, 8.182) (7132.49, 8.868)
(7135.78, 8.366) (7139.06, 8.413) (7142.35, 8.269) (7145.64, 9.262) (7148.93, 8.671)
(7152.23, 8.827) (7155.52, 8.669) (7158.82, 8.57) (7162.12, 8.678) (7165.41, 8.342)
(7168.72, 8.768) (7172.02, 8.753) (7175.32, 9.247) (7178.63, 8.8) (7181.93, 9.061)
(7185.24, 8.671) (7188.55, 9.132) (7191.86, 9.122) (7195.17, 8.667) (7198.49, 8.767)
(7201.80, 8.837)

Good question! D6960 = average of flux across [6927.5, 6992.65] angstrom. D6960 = 9.81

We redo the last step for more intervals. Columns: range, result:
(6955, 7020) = 9.78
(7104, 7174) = 8.67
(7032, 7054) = 10.2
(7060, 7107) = 9.24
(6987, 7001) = 9.95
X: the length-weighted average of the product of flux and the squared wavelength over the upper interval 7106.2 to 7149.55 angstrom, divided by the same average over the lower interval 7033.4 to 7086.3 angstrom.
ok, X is 0.91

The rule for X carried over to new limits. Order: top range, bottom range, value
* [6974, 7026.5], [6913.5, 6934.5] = 1.03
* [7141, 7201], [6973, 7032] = 0.93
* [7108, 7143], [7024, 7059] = 0.87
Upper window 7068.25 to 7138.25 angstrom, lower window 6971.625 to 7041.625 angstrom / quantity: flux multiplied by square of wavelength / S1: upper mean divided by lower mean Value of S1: 0.93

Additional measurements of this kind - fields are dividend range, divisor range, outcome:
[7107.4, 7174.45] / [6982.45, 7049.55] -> 0.89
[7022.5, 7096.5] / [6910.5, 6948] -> 1.02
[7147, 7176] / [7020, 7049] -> 0.88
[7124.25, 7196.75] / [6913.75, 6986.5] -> 0.95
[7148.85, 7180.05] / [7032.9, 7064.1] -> 0.91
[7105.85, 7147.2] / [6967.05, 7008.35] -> 0.92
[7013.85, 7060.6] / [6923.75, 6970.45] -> 1.04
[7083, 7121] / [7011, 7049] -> 0.90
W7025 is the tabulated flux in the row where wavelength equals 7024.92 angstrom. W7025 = 9.893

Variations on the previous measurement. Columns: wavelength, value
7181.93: 9.061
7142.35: 8.269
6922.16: 9.867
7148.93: 8.671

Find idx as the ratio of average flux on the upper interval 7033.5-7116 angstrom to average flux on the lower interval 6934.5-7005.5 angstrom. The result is 0.96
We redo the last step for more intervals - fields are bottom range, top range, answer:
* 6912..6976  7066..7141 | 0.91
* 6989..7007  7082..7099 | 0.92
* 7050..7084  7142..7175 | 0.93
